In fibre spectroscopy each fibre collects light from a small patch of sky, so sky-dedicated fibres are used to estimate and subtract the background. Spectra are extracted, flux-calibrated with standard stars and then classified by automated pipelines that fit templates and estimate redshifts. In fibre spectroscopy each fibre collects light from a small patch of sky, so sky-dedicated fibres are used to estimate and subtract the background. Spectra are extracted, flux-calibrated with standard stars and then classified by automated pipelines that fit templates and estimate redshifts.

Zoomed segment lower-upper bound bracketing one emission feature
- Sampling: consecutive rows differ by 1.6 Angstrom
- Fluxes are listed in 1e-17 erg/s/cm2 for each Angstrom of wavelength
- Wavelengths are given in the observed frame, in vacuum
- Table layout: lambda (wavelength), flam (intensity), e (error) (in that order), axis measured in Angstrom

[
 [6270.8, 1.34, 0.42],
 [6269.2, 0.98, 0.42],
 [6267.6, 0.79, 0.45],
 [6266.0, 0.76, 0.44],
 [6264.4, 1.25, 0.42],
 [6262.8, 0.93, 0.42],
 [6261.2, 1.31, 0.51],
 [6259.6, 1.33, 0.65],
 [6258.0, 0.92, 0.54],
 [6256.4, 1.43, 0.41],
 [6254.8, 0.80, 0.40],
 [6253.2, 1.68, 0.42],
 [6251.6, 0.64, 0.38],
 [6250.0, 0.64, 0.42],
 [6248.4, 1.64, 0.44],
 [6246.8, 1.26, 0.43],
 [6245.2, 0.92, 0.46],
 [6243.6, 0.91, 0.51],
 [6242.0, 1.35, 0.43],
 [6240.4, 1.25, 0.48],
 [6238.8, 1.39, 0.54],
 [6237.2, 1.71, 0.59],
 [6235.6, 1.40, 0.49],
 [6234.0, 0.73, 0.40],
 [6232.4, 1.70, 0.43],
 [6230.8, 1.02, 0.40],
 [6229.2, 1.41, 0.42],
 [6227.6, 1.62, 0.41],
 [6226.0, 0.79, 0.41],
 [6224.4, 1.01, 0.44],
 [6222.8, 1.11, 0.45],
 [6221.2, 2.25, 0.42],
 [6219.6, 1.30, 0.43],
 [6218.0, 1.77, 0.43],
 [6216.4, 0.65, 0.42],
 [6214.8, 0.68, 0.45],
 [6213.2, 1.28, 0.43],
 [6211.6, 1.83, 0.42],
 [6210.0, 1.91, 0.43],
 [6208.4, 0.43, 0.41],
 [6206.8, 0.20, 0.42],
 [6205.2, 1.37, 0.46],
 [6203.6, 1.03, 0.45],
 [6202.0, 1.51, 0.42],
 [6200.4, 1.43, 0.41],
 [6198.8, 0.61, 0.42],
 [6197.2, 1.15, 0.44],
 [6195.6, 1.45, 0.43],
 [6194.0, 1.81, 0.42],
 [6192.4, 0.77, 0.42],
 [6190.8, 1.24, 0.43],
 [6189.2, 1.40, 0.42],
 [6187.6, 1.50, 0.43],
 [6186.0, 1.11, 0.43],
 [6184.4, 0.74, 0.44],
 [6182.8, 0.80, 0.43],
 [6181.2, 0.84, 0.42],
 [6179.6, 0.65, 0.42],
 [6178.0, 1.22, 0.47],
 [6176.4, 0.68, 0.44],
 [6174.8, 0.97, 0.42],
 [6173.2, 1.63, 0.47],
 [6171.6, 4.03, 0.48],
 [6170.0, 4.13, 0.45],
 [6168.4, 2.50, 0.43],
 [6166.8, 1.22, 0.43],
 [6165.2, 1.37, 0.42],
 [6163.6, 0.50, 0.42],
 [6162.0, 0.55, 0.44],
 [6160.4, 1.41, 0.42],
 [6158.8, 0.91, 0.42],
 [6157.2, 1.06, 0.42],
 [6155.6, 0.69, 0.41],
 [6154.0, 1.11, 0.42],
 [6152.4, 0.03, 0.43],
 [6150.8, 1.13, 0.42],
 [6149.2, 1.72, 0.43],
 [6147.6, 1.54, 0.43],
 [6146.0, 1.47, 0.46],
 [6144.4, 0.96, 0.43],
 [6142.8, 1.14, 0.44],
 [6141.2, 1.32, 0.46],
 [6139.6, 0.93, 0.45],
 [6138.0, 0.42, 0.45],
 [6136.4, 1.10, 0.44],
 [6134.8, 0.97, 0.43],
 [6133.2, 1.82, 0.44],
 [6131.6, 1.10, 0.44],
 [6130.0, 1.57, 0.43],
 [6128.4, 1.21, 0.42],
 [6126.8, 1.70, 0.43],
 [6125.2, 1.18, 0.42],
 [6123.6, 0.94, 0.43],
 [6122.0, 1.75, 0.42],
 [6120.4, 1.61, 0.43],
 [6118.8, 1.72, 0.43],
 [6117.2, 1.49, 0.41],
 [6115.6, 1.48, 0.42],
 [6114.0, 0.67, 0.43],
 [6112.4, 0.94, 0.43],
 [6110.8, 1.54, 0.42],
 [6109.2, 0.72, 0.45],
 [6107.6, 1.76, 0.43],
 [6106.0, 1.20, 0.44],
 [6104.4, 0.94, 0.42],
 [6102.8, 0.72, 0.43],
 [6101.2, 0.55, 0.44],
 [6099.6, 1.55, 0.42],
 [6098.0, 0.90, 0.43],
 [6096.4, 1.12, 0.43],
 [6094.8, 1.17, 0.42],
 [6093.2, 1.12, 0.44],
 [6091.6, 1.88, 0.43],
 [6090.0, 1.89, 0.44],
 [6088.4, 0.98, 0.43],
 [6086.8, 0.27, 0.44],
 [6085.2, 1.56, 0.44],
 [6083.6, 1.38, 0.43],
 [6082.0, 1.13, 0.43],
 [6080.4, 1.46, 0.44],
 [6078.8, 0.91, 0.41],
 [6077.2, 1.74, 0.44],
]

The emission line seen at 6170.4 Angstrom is H-beta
